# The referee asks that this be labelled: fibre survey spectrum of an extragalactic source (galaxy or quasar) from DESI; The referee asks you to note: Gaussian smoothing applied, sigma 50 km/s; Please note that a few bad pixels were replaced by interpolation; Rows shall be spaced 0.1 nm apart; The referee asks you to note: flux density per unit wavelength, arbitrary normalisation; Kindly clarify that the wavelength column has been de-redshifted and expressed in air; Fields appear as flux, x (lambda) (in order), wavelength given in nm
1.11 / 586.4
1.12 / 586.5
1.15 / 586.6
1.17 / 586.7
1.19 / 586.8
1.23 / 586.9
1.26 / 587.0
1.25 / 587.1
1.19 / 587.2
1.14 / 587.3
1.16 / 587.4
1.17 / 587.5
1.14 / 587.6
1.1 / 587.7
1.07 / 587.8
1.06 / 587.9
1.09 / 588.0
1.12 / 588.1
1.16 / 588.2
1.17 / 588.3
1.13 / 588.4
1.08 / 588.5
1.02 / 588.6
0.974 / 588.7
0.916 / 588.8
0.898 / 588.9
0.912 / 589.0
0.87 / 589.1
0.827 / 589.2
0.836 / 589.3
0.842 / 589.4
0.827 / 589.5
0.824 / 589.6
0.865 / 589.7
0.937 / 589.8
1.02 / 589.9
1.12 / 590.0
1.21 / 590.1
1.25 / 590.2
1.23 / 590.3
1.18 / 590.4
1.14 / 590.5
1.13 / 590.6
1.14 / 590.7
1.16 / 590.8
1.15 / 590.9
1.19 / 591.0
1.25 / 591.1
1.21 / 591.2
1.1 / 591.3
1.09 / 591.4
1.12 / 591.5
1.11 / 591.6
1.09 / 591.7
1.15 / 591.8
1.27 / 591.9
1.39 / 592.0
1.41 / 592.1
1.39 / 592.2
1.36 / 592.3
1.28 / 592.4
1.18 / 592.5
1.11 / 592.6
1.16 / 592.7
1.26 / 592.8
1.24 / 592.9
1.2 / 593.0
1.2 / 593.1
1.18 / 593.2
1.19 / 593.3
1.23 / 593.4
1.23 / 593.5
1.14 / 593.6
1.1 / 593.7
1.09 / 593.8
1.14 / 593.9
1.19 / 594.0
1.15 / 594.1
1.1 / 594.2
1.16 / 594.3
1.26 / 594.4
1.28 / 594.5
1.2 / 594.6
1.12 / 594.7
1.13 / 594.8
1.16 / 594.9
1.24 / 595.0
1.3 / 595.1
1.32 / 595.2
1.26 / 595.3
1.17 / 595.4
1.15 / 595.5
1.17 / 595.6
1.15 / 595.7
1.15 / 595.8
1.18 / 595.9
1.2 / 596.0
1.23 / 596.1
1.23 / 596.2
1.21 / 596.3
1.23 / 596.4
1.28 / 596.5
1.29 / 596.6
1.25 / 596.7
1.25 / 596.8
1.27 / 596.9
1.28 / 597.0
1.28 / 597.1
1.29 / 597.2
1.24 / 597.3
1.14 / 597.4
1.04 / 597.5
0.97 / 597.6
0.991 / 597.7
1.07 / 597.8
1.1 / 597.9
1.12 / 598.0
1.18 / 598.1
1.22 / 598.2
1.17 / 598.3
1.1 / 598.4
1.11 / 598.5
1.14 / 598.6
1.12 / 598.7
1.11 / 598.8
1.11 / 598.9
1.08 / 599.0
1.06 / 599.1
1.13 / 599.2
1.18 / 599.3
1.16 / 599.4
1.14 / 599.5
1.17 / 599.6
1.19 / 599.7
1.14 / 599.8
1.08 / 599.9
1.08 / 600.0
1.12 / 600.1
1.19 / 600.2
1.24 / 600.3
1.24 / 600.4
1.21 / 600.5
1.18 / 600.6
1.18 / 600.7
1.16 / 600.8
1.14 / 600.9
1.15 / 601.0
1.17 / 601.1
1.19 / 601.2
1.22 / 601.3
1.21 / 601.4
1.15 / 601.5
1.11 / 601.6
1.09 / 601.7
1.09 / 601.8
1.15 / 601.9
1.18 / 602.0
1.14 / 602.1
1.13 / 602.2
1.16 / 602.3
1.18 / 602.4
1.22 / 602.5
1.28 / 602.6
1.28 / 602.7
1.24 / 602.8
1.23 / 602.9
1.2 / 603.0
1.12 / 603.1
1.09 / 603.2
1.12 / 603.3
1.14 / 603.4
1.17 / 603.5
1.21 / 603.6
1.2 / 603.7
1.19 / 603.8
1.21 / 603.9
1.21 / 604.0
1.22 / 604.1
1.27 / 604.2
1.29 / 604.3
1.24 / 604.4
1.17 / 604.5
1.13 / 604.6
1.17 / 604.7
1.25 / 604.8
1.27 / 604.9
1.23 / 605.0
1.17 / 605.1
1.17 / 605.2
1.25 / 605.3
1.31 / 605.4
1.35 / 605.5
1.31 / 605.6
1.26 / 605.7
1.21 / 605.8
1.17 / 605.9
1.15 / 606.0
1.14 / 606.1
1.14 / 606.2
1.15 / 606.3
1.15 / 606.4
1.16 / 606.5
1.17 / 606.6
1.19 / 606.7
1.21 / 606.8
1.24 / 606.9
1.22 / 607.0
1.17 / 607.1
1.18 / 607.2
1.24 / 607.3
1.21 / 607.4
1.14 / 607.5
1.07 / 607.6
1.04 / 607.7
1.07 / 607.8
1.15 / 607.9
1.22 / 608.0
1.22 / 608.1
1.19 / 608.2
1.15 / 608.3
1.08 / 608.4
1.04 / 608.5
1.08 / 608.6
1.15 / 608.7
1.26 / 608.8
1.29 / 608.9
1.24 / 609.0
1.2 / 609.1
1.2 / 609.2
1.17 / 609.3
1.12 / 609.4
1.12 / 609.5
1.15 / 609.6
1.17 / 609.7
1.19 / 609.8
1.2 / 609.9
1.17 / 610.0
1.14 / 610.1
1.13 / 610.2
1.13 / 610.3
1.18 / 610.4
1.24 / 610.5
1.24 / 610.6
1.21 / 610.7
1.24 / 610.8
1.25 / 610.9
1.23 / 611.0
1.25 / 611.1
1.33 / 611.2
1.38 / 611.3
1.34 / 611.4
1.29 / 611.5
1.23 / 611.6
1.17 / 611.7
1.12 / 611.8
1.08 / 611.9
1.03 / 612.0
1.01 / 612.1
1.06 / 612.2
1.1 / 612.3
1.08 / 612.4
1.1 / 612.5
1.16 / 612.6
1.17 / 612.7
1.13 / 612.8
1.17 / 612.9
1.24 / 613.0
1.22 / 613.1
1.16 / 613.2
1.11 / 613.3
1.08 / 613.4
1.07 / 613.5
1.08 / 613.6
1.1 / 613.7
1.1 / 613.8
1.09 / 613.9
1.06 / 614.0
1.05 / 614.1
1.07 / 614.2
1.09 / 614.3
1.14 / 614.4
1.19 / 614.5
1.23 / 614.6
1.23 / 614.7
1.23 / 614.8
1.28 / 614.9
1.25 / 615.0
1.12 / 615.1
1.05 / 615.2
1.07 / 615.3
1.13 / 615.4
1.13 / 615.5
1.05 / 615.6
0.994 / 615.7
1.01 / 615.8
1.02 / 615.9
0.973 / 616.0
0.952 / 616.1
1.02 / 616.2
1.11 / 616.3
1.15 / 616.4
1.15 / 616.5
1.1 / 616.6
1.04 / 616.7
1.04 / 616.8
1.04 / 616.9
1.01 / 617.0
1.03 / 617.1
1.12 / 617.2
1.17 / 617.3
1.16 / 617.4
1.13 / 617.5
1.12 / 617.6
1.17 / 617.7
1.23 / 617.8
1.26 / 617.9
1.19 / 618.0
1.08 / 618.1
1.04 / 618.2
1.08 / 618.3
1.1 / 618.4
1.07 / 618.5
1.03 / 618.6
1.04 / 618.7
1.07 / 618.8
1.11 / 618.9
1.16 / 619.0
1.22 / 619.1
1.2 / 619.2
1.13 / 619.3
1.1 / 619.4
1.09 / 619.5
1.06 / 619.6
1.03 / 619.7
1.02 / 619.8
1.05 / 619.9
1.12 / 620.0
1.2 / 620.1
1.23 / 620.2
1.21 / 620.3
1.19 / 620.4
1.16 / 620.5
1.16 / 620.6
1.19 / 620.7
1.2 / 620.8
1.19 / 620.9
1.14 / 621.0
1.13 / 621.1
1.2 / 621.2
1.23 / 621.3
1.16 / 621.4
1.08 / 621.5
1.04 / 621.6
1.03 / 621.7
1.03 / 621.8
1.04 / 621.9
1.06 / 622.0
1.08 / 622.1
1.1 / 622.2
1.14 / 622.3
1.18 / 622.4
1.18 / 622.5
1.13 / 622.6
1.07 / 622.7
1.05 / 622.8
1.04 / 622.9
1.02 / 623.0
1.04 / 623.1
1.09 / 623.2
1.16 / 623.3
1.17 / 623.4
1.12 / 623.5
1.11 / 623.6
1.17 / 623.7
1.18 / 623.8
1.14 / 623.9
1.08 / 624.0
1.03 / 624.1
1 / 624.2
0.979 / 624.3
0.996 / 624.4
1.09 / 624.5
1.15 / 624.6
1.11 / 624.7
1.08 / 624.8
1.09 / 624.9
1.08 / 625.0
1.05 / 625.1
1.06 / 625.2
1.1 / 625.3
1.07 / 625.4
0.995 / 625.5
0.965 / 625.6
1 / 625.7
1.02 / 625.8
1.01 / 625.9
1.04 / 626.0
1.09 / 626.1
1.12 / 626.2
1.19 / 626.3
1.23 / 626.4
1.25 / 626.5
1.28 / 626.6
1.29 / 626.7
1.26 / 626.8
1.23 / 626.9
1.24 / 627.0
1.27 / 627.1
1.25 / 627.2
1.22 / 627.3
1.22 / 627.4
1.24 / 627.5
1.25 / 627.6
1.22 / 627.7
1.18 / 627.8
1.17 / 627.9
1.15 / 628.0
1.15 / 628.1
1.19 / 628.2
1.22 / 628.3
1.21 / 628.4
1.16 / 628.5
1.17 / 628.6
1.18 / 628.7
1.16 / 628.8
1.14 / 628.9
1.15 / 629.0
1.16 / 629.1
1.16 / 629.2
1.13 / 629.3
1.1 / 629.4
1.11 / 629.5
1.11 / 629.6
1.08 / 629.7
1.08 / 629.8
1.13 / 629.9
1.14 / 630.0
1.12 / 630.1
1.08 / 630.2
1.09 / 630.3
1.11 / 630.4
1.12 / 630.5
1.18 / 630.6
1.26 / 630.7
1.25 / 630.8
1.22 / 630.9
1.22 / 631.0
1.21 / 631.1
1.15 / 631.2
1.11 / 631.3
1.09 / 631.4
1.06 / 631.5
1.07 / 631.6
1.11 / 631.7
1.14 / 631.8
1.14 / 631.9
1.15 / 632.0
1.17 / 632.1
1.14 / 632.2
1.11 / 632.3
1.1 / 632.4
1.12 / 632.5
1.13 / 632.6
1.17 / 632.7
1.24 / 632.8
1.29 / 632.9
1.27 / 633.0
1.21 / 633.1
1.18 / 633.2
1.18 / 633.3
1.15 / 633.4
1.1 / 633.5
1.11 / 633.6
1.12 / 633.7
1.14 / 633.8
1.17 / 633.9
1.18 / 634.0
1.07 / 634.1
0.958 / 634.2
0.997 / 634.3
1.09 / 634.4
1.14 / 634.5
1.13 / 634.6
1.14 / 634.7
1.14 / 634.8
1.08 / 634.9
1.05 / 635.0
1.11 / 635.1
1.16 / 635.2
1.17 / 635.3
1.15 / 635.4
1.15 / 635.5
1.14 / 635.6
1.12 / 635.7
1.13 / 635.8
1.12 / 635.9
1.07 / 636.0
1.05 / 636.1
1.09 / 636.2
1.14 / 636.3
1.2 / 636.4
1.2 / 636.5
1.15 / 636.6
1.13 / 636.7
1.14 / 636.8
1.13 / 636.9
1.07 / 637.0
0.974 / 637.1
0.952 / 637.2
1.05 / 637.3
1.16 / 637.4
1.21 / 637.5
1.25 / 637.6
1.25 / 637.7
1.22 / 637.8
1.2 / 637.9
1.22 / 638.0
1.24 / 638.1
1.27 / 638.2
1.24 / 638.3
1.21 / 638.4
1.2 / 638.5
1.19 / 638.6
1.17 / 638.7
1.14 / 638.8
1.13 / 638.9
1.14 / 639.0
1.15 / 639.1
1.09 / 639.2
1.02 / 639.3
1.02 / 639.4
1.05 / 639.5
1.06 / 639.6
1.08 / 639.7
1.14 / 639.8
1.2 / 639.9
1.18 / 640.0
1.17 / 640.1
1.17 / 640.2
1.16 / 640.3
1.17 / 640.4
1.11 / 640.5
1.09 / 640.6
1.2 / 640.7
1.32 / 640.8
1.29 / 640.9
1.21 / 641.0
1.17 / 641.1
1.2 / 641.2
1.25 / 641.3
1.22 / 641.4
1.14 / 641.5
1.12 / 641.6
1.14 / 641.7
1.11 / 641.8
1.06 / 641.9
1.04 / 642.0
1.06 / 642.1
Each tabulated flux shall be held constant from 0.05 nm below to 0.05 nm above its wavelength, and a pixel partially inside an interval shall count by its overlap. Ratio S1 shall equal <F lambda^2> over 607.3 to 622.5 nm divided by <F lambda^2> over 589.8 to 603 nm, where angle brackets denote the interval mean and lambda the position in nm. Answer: 1.02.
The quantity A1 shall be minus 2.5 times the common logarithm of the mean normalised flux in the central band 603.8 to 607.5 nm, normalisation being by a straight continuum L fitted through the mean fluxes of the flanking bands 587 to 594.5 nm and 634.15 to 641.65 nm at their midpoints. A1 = -0.072 mag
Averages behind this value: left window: 1.13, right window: 1.14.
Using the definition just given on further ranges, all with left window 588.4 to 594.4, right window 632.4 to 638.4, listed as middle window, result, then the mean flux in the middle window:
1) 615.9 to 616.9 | 0.076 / 1.06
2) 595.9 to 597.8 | -0.072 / 1.2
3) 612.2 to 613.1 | -0.012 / 1.14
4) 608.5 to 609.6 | -0.043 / 1.18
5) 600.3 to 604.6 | -0.055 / 1.18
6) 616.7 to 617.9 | 0.019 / 1.11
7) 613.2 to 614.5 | 0.037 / 1.09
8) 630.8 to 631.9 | -0.002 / 1.14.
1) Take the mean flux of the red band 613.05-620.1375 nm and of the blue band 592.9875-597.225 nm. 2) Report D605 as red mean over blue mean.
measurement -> 0.9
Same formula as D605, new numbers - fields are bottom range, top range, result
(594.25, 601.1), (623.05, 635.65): 0.97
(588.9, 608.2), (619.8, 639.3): 0.97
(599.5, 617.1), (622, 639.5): 0.98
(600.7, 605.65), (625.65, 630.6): 0.97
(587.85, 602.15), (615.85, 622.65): 0.97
